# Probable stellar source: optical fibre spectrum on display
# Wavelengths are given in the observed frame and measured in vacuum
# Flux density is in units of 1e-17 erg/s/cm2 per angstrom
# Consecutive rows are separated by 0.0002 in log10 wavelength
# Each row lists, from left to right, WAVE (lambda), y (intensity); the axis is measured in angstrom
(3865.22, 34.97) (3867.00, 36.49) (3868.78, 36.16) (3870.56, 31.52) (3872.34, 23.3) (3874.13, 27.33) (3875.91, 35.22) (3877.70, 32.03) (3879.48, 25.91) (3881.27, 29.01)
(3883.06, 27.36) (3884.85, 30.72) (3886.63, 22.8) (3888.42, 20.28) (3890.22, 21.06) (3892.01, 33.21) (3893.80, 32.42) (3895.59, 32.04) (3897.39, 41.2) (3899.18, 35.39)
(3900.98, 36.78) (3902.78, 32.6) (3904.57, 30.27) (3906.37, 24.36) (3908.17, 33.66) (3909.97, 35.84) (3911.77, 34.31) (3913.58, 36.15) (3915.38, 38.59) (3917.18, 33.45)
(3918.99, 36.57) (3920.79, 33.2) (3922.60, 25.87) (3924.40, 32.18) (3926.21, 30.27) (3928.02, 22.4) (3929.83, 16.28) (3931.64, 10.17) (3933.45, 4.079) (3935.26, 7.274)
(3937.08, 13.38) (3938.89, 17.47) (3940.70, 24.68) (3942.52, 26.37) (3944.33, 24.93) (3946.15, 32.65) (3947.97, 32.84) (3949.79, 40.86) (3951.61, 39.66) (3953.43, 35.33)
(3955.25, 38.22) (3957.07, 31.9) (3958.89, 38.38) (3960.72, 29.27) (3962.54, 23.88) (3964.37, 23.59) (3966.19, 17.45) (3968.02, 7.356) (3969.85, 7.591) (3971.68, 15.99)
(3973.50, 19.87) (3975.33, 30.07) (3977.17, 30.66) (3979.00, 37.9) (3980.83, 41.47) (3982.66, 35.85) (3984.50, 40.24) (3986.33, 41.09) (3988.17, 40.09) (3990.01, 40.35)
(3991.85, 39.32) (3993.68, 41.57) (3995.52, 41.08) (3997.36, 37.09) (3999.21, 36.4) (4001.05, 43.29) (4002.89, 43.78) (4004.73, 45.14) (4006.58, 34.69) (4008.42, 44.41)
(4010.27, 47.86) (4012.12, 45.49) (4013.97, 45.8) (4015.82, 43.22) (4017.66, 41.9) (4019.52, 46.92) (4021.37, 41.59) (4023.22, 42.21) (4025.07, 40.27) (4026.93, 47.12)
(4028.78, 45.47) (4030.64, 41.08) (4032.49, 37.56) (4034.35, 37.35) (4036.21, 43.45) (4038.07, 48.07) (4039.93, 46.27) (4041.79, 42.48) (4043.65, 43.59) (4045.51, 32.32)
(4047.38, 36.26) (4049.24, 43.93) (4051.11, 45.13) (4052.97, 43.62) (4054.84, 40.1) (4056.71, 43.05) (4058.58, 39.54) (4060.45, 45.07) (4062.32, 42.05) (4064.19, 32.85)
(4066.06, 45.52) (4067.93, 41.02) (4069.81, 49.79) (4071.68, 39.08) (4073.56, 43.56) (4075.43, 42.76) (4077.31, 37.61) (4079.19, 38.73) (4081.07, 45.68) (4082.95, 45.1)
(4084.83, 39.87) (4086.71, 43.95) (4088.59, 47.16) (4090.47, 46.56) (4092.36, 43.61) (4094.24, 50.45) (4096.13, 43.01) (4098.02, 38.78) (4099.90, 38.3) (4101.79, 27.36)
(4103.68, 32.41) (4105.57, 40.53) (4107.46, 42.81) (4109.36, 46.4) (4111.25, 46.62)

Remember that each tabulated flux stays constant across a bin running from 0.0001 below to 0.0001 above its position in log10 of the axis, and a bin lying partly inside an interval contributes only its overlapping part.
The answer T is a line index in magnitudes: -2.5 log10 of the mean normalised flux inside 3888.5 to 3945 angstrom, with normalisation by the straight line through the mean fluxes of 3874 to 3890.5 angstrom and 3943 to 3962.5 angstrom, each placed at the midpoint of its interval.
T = 0.10 mag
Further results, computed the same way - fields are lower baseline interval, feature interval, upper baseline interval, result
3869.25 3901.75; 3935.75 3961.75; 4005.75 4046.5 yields 0.191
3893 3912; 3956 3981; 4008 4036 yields 0.479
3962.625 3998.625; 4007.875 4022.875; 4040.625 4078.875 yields -0.246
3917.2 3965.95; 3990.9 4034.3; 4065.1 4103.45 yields -0.224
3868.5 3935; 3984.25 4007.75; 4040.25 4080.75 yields -0.112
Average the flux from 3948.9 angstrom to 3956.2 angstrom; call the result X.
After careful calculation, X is 38.5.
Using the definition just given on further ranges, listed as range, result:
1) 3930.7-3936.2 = 7.26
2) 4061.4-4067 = 40.2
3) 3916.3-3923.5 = 32.3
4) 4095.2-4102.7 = 36.9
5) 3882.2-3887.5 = 27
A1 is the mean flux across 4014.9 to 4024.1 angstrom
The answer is 43.2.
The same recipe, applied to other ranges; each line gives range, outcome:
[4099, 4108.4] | 36.3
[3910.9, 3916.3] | 36.3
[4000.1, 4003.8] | 43.5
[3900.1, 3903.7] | 34.7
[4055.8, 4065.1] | 40.5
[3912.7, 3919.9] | 36.2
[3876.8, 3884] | 28.6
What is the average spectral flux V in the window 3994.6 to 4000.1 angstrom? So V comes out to 38.1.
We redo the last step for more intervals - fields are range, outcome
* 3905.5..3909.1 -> 29.1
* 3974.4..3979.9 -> 32.8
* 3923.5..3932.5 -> 22.3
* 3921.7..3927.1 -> 29.5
